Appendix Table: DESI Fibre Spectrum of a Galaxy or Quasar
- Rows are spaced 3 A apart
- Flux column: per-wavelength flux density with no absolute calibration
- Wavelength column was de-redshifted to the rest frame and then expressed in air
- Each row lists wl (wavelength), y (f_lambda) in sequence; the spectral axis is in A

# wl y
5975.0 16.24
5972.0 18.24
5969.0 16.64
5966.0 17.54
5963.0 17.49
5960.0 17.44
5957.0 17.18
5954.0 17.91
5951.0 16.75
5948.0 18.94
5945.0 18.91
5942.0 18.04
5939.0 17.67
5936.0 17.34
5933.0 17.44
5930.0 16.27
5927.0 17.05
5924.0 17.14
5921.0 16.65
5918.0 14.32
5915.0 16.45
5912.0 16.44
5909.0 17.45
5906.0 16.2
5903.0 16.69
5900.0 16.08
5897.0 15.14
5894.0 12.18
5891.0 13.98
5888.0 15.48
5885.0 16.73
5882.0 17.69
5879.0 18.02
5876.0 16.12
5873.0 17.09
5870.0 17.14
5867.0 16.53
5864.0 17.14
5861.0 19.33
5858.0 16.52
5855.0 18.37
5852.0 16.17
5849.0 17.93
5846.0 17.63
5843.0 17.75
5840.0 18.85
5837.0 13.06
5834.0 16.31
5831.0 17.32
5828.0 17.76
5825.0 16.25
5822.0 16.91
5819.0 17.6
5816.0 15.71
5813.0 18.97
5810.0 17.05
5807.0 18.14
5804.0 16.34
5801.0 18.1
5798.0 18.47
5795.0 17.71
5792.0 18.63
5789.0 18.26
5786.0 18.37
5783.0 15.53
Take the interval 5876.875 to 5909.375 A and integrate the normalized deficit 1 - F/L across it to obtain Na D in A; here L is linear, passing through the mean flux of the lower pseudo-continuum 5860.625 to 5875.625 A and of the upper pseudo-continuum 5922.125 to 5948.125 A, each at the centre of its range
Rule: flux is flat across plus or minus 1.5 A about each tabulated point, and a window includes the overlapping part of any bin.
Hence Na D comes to 2.7 A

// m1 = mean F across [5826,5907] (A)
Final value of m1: 16.6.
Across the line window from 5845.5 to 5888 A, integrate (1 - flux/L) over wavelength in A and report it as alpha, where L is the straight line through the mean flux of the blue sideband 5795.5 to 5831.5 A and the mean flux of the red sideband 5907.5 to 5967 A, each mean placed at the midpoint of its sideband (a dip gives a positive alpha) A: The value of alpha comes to 0.2 A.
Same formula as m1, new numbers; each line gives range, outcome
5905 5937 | 16.6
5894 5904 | 15.4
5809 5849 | 17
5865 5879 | 16.9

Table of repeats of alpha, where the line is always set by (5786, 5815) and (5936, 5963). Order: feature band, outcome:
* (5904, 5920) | 1.5 A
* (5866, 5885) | 0.8 A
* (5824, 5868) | 1.9 A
